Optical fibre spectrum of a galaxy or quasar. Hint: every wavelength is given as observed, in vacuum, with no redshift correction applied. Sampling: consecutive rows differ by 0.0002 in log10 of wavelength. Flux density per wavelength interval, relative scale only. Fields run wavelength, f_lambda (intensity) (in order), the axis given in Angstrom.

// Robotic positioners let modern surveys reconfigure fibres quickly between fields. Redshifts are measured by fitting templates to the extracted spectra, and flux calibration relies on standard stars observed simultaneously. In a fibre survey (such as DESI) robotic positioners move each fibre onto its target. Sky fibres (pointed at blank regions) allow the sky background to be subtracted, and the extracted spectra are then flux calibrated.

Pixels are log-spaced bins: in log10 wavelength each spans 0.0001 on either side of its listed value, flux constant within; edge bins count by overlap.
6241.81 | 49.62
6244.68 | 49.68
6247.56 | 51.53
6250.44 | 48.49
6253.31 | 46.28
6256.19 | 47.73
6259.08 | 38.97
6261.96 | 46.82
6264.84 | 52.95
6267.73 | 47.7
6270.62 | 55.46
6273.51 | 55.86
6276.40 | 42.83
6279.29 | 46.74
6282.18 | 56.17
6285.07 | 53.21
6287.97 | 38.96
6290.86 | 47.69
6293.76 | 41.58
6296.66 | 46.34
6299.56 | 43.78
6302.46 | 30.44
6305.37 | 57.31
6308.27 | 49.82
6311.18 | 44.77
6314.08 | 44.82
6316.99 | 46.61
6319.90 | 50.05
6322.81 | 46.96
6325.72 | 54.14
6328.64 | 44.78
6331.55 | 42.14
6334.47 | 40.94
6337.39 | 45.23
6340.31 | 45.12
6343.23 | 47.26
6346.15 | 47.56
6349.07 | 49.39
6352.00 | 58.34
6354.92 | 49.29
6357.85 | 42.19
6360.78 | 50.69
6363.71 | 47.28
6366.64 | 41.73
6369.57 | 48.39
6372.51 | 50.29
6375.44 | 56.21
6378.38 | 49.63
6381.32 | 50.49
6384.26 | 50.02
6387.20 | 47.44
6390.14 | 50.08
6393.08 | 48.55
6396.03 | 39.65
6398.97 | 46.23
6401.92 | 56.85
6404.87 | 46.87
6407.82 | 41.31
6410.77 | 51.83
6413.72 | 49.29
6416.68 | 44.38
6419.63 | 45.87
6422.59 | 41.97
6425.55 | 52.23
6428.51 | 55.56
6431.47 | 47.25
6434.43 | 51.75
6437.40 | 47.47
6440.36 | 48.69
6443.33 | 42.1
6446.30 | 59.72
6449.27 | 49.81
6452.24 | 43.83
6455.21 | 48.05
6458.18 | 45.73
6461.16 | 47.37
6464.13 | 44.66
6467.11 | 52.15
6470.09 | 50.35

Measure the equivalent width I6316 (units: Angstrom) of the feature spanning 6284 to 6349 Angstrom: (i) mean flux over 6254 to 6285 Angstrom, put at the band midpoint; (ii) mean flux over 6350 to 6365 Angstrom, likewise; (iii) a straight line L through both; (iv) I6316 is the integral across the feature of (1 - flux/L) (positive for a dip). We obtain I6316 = 4.6 Angstrom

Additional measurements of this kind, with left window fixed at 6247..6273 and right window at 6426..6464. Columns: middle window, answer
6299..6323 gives 1.3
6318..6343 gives 1.3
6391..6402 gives 0.5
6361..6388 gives -0.2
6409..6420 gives 0.2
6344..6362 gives -0.3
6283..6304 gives 2.2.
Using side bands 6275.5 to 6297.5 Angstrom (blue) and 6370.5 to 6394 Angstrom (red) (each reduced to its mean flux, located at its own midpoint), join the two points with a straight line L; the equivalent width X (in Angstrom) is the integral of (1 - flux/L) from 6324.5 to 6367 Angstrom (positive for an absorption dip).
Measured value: 1.6 Angstrom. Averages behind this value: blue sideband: 46.8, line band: 47.2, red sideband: 50.3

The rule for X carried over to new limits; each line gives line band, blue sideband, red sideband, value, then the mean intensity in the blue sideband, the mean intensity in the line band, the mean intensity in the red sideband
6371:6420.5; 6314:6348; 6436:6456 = -1.0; 46.4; 48.6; 48.5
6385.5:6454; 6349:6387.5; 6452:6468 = -0.2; 49.4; 48.2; 47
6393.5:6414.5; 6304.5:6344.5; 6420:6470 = 0.3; 47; 47.4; 48.6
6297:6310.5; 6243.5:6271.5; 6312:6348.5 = 0.5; 48.4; 45.4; 46.4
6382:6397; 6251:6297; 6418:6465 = 0.2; 47.9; 47.6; 48.3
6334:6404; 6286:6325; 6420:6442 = -1.5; 45.6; 48.4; 49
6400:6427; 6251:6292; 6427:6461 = 0.6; 48.4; 47.8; 49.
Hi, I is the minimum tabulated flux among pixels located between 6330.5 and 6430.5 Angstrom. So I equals 39.65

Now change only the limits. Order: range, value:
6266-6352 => 30.44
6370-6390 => 47.44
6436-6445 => 42.1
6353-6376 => 41.73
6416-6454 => 41.97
